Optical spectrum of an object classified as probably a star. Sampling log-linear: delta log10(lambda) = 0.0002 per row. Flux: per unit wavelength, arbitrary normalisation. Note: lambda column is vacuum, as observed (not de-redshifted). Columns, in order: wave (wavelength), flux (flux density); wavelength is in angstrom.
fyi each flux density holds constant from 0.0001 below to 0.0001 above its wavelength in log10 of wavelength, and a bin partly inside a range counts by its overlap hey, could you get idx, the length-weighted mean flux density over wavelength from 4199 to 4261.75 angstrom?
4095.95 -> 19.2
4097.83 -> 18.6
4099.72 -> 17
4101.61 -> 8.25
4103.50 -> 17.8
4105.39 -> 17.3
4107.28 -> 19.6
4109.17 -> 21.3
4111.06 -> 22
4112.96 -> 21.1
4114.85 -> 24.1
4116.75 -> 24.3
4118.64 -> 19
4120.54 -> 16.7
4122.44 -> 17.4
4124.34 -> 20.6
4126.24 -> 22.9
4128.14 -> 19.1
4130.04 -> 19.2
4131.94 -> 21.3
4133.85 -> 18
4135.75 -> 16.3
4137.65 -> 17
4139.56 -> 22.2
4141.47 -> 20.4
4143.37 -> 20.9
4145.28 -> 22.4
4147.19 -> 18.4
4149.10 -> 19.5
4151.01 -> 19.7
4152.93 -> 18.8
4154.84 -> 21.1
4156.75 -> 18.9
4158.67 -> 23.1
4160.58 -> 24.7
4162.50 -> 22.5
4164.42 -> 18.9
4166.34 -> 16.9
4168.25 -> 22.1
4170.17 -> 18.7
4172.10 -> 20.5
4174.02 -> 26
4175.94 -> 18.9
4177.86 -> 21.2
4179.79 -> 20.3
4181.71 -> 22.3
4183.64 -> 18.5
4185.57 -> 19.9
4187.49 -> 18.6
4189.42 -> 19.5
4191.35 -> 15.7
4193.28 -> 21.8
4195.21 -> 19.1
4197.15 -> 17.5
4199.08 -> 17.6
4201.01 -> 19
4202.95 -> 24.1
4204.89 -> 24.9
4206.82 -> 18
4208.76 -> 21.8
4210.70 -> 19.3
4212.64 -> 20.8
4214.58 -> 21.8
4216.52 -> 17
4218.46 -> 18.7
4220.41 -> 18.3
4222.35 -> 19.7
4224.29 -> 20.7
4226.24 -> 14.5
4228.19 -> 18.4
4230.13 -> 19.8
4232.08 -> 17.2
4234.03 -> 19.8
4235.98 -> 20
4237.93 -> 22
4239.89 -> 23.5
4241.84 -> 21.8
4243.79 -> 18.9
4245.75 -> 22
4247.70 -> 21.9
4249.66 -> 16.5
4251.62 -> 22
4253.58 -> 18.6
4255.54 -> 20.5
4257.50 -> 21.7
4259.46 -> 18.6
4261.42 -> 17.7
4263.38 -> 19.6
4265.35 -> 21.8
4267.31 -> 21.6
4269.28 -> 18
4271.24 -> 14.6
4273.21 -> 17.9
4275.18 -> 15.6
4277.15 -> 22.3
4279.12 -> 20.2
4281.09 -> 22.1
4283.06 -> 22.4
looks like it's 20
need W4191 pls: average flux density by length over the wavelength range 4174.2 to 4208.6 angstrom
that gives 20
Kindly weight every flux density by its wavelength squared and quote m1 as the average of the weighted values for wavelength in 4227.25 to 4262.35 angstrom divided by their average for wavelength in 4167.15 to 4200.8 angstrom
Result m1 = 1.0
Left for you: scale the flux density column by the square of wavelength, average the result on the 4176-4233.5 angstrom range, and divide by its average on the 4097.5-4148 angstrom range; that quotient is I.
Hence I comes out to 1.05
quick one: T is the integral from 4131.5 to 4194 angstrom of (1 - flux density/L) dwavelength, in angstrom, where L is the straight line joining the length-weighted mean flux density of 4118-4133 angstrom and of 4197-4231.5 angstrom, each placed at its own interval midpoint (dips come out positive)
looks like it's -1.91 angstrom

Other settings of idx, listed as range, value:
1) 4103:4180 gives 20.3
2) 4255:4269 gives 20.1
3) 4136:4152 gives 19.9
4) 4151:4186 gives 20.7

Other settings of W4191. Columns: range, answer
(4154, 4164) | 21.9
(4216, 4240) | 19.1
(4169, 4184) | 20.9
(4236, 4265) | 20.4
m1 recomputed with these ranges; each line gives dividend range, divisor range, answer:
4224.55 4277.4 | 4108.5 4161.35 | 1.01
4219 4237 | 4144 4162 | 0.93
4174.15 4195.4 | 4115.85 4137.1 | 1.05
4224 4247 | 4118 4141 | 1.09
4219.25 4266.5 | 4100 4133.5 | 1.08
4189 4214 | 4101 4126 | 1.07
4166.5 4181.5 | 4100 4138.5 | 1.12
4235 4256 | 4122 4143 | 1.12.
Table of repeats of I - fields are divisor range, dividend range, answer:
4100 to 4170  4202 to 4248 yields 1.06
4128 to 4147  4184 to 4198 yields 0.98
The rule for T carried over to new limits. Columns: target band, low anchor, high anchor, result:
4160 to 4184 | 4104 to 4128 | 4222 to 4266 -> -0.8 angstrom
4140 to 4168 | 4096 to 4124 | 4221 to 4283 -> -2.0 angstrom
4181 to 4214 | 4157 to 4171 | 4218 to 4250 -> 0.7 angstrom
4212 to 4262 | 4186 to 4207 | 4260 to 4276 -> -2.0 angstrom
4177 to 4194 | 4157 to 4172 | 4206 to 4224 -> 0.5 angstrom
